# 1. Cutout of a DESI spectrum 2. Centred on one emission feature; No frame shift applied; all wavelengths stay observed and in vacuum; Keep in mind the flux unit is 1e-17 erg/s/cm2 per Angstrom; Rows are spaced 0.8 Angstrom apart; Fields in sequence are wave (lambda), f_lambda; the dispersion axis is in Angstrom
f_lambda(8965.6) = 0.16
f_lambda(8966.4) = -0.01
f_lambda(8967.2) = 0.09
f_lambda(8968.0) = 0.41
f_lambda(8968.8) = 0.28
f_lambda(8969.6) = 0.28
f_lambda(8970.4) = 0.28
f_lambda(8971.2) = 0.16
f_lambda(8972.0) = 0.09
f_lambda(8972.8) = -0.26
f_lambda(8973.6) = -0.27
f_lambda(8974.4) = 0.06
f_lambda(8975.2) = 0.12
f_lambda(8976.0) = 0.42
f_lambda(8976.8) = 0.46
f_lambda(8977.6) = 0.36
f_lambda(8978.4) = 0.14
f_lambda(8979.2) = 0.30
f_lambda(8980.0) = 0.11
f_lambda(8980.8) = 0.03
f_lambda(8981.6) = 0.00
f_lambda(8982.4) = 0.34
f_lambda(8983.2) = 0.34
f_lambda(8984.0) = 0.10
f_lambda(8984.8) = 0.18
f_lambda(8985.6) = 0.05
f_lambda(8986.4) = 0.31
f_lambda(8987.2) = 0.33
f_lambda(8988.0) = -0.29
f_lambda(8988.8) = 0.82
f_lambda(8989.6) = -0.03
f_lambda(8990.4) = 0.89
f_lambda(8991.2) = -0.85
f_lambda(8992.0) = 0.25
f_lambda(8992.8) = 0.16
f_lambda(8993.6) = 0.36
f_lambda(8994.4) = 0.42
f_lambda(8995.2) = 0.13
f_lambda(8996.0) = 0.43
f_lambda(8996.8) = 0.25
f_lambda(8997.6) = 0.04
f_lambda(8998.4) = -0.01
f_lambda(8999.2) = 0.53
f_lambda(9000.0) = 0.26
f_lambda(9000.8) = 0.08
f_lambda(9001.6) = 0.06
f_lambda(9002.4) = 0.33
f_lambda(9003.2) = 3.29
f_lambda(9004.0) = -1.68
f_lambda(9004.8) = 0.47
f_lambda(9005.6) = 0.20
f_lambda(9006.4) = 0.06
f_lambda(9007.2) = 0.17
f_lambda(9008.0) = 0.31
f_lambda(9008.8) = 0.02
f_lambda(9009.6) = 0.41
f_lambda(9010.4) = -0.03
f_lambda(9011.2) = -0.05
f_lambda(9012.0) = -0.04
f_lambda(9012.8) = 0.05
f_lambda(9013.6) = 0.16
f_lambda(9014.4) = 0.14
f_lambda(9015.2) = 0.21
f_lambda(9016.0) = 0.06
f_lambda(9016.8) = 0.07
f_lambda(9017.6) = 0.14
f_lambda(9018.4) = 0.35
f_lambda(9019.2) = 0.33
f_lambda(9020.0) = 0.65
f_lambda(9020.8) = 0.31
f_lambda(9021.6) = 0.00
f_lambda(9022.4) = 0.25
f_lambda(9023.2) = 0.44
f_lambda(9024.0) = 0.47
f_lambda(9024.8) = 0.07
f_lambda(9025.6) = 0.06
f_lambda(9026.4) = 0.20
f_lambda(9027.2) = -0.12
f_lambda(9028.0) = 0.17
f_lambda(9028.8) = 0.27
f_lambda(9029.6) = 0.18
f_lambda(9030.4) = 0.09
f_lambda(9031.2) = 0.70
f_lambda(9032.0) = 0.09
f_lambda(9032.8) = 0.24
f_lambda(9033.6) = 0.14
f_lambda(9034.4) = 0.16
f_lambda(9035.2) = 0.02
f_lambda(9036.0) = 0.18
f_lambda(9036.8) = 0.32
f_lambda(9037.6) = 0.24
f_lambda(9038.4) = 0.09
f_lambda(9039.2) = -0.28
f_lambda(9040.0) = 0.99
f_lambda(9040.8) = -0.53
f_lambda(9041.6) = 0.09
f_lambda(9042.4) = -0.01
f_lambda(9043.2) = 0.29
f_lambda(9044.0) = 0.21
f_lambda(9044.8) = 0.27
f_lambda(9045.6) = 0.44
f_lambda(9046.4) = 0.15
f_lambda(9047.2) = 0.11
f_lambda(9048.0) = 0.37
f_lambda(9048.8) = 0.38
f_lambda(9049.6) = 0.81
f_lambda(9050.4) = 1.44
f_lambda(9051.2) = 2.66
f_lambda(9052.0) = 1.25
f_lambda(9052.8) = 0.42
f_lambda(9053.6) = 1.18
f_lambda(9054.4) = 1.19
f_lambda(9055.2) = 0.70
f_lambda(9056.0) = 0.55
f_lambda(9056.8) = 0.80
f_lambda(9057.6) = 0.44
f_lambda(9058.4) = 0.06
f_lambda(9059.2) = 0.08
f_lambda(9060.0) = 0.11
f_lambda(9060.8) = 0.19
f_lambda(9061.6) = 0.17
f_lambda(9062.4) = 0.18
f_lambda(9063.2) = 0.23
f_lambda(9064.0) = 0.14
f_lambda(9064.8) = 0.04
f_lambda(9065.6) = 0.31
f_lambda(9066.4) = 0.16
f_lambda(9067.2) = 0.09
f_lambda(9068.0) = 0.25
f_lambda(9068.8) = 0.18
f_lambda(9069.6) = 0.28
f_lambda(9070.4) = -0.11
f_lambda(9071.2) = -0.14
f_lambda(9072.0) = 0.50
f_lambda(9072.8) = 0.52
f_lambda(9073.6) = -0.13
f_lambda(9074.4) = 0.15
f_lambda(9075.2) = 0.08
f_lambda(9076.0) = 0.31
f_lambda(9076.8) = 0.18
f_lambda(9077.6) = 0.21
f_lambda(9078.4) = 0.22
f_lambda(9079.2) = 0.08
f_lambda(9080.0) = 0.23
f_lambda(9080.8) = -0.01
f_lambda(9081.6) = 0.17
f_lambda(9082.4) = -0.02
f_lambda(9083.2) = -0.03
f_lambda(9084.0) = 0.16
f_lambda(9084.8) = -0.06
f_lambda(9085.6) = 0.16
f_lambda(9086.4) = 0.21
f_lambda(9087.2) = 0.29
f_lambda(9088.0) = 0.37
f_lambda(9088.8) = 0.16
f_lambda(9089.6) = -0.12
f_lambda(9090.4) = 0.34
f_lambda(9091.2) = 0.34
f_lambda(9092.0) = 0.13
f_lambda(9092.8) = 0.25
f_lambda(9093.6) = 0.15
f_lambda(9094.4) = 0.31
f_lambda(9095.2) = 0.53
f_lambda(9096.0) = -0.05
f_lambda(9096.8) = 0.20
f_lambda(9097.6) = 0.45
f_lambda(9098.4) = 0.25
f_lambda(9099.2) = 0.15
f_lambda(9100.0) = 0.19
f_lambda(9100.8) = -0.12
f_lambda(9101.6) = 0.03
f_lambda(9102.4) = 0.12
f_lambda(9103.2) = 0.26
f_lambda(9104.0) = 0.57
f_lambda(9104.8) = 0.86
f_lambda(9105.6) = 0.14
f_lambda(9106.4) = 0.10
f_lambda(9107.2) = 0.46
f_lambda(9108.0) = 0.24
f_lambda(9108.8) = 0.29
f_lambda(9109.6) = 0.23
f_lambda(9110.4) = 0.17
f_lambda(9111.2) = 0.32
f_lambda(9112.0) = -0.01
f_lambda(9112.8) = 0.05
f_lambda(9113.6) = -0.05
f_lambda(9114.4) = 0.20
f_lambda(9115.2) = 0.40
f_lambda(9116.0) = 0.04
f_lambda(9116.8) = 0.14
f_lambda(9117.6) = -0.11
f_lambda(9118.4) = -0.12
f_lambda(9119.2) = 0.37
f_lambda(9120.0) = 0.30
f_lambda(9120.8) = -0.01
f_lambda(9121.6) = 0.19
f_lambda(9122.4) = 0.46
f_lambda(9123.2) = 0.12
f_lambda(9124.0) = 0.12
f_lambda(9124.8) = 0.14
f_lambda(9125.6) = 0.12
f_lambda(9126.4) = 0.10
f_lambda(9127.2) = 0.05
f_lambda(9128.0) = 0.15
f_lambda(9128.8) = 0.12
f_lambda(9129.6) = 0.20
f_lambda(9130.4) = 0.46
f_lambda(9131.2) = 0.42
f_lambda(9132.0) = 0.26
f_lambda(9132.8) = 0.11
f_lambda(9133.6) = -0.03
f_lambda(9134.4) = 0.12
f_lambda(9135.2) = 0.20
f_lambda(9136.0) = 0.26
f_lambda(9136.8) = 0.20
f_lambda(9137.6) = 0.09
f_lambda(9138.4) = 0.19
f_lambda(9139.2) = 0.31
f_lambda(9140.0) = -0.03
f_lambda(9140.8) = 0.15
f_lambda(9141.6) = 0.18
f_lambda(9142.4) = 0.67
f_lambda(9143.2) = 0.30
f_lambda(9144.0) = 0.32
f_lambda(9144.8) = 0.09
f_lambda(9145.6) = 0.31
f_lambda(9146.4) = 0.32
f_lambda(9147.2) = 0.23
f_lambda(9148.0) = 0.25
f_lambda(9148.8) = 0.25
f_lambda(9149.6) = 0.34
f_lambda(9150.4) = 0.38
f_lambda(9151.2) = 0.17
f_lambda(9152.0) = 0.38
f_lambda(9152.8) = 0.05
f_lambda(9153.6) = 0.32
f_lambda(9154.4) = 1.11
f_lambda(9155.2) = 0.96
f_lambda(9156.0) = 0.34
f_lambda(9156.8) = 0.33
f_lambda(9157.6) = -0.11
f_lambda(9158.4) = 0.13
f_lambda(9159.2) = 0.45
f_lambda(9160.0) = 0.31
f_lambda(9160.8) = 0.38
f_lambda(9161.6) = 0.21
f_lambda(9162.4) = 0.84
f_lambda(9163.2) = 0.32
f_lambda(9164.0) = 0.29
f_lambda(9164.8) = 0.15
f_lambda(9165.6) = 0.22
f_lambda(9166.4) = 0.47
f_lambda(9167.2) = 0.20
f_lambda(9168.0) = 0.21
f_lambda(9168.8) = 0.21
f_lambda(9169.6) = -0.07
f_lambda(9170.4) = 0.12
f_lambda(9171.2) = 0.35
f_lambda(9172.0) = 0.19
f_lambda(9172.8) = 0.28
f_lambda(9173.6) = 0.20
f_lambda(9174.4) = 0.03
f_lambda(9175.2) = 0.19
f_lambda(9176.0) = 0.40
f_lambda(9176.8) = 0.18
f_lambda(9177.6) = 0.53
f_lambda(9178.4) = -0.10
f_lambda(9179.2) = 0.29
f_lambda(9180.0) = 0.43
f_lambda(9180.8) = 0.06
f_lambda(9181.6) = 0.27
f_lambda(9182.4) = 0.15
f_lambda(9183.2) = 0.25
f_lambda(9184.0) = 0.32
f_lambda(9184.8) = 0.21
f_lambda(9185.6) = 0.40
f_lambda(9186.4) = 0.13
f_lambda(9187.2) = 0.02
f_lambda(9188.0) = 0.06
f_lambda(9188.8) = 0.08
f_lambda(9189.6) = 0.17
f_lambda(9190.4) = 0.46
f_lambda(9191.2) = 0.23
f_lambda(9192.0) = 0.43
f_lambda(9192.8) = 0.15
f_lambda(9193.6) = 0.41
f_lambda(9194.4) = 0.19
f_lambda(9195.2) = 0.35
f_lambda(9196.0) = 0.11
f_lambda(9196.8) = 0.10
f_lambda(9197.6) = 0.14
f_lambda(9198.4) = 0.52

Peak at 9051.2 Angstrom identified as H-beta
